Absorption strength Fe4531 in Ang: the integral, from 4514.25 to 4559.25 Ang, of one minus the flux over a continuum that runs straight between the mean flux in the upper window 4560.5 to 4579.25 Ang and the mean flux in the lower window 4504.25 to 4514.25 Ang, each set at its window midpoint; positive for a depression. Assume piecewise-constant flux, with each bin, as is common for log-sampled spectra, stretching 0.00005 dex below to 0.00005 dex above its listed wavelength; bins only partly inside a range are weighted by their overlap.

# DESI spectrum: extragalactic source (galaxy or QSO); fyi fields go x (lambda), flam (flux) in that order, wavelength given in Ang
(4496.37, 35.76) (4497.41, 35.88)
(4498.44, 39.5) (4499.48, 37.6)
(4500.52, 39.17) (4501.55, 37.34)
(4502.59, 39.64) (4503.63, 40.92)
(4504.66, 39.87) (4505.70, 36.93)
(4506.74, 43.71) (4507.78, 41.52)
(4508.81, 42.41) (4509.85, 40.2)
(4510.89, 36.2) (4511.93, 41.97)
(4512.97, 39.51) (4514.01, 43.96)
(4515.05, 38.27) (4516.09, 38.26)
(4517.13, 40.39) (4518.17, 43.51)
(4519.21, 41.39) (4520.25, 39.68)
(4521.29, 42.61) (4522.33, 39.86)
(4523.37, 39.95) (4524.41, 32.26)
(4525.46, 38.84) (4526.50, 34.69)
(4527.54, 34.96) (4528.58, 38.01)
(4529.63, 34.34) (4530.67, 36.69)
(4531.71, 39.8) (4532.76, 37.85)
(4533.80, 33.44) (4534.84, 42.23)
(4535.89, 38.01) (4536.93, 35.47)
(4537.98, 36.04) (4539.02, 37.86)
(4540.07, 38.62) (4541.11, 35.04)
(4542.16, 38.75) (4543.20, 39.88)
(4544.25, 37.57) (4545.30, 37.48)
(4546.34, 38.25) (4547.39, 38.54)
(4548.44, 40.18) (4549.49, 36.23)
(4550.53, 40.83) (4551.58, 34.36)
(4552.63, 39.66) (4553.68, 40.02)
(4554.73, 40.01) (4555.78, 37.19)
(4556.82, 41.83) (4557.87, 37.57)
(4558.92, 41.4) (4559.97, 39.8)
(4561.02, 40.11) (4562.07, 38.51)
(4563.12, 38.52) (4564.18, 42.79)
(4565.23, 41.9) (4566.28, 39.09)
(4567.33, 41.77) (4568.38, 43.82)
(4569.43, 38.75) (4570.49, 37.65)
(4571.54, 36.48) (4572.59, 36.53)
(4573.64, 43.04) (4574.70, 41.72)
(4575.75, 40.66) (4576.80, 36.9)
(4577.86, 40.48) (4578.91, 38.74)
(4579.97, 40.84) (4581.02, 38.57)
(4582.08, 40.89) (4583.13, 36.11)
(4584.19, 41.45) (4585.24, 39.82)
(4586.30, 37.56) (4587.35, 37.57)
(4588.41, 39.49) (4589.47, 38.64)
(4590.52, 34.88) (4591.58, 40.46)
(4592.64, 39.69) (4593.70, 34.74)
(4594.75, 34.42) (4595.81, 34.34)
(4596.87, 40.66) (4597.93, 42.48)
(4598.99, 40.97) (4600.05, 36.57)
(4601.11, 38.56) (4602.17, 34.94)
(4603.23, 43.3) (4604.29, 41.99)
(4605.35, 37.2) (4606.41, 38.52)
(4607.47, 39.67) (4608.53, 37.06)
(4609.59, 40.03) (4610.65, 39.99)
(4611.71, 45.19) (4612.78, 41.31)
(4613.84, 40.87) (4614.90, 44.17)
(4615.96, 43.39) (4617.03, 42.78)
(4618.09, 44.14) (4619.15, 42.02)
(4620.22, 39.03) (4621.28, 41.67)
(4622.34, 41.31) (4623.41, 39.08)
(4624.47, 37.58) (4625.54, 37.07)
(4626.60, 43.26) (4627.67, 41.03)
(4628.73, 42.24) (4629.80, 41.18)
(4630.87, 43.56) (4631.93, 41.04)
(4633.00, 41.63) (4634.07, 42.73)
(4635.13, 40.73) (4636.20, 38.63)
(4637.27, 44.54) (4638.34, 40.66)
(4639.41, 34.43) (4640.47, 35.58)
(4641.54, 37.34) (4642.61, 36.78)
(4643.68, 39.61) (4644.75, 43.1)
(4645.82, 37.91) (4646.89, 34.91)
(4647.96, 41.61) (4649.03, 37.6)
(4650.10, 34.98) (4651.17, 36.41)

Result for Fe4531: 2.1 Ang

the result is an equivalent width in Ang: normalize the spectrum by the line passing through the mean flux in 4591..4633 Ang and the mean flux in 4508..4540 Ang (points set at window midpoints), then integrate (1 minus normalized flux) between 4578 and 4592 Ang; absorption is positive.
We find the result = 0.30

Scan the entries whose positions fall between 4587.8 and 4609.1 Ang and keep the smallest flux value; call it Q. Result 34.34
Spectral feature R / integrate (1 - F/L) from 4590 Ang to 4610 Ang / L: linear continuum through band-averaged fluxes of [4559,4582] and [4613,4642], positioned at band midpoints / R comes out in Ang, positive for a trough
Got 0.96 Ang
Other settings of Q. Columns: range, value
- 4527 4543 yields 33.44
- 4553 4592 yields 34.88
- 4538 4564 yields 34.36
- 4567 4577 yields 36.48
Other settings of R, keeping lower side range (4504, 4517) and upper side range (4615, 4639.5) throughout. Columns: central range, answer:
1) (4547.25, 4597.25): 2.1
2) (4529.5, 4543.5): 1.0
